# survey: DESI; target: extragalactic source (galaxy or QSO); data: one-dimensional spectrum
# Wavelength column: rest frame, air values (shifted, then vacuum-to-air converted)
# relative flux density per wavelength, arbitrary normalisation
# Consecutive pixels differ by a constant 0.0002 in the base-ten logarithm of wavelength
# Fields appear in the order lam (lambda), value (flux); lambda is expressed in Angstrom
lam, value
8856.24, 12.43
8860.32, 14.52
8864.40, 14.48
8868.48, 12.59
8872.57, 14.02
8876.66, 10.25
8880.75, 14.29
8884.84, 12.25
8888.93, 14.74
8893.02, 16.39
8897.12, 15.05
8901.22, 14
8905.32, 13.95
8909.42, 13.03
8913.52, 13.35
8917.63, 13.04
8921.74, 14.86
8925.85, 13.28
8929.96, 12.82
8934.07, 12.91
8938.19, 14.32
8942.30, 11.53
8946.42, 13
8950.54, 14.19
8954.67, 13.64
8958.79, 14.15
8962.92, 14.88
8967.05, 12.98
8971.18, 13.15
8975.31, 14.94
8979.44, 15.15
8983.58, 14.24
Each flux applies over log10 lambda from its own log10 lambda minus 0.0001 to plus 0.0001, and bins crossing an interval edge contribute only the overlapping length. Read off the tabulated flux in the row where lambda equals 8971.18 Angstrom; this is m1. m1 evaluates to 13.15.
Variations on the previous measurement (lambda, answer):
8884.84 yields 12.25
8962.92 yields 14.88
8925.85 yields 13.28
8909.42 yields 13.03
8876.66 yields 10.25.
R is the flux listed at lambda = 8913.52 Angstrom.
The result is 13.35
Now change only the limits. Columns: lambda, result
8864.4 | 14.48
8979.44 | 15.15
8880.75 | 14.29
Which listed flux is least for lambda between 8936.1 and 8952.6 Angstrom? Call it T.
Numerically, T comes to 11.53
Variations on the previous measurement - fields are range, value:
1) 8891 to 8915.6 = 13.03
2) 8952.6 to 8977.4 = 12.98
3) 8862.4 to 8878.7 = 10.25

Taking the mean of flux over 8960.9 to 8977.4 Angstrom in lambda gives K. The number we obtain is 14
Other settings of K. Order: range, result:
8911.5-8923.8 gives 13.7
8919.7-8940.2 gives 13.6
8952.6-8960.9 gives 13.9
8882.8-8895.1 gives 14.5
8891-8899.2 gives 15.7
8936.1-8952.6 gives 13.3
